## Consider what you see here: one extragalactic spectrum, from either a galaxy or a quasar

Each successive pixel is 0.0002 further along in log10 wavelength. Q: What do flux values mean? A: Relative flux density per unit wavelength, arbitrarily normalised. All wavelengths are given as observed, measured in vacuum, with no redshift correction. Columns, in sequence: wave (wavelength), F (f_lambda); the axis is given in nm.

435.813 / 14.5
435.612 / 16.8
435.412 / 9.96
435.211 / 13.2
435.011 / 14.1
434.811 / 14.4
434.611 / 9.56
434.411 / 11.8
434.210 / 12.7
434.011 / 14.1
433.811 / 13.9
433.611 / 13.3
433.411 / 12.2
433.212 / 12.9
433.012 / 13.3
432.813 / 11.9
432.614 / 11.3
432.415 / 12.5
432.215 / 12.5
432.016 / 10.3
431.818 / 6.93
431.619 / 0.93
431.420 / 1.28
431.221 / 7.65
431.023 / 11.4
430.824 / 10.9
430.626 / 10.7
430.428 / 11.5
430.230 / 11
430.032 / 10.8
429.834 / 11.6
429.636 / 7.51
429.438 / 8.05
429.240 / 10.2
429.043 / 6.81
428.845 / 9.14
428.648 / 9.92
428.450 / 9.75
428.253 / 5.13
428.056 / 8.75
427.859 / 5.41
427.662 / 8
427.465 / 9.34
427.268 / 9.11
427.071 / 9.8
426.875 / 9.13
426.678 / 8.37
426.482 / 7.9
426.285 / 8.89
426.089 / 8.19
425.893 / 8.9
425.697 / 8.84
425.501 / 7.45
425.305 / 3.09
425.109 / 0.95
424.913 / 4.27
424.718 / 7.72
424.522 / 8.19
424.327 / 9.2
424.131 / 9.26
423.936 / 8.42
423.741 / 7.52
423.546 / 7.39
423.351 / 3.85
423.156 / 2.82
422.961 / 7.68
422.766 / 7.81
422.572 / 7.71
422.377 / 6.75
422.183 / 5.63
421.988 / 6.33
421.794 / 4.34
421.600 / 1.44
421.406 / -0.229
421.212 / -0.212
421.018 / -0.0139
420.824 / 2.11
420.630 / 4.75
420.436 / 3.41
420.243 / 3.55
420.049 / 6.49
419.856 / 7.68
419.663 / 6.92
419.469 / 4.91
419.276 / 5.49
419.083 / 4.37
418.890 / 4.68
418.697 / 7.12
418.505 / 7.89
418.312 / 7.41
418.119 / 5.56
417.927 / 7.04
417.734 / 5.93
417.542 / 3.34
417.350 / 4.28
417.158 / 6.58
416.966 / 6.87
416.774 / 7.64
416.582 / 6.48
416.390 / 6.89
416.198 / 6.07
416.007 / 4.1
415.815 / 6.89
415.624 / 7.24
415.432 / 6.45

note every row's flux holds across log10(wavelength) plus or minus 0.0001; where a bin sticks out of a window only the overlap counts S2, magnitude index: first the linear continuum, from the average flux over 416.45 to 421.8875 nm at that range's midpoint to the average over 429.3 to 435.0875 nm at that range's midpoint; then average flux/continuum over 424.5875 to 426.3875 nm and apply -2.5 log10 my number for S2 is 0.19 mag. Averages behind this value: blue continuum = 4.86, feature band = 6.51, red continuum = 10.7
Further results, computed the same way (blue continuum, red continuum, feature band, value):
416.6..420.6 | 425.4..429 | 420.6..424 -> 0.459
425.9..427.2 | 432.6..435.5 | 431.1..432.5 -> 0.475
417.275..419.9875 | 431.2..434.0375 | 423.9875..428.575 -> 0.091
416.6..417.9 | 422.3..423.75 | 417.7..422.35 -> 0.280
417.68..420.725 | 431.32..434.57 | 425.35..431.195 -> 0.011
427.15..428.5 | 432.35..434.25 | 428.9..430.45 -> 0.002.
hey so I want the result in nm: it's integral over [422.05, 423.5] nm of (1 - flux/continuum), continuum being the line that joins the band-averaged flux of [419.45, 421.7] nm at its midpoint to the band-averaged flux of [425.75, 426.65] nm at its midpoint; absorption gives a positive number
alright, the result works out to -0.22 nm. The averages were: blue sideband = 3.35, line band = 6.09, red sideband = 8.48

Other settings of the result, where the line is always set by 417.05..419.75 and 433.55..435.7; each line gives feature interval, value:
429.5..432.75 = 0.61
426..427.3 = 0.10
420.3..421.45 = 0.85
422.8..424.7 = 0.24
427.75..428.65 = 0.23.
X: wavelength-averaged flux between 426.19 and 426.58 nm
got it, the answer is 8.38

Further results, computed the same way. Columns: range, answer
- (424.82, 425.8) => 4.94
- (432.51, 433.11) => 12.2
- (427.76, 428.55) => 7.26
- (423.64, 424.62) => 8.52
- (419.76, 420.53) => 5.29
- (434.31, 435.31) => 12.6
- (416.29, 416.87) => 6.99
